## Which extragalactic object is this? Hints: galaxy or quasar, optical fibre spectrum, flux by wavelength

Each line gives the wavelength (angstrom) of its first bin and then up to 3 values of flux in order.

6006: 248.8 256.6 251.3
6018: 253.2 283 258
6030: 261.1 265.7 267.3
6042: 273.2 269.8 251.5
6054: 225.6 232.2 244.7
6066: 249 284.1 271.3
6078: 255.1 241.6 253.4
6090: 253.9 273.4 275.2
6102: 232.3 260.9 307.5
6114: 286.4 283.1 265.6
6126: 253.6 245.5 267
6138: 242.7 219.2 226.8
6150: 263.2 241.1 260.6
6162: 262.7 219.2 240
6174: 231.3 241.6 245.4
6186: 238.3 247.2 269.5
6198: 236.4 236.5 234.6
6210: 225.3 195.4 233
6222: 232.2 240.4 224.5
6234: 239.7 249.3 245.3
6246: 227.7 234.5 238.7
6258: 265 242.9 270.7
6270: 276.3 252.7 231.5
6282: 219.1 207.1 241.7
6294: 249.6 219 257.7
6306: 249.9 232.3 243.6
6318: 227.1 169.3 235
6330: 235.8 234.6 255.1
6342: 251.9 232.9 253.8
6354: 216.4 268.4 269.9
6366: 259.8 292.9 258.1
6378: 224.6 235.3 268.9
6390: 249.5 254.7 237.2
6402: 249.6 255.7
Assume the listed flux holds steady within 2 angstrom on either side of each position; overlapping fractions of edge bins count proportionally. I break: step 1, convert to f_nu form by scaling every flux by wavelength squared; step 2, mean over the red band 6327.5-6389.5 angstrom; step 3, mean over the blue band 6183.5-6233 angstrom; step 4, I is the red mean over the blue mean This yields 1.12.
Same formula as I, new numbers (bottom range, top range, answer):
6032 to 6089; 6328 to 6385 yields 1.07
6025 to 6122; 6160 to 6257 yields 0.95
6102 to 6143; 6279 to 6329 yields 0.93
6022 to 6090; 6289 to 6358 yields 1.00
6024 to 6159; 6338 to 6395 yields 1.07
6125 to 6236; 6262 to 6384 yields 1.06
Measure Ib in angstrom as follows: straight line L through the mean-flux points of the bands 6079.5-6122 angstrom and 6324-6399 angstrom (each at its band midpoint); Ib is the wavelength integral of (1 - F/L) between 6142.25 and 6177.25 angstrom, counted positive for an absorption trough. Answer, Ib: 2.8 angstrom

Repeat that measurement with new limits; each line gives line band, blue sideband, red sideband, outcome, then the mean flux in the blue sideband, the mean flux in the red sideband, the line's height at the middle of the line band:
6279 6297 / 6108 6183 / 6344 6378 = 1.8 angstrom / 253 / 255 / 254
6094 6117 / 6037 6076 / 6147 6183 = -2.0 angstrom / 257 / 244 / 251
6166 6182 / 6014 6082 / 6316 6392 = 1.0 angstrom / 258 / 244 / 252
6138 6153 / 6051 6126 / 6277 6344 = 0.9 angstrom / 261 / 233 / 253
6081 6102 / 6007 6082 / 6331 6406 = -0.1 angstrom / 258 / 251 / 257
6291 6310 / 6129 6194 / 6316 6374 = 0.1 angstrom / 244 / 244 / 244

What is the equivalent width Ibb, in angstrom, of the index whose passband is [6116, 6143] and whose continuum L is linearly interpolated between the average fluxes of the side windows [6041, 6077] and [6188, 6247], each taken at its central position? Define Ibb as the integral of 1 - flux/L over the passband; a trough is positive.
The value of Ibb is -0.9 angstrom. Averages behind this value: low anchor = 255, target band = 255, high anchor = 236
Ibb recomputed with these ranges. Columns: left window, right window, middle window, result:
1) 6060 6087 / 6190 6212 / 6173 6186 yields 0.2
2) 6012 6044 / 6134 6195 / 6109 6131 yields -2.0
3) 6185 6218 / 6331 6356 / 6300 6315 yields -0.4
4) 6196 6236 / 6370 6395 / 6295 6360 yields 2.1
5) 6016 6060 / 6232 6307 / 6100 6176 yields -0.4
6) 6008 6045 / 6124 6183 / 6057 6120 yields -2.3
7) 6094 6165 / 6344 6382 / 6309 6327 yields 2.4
